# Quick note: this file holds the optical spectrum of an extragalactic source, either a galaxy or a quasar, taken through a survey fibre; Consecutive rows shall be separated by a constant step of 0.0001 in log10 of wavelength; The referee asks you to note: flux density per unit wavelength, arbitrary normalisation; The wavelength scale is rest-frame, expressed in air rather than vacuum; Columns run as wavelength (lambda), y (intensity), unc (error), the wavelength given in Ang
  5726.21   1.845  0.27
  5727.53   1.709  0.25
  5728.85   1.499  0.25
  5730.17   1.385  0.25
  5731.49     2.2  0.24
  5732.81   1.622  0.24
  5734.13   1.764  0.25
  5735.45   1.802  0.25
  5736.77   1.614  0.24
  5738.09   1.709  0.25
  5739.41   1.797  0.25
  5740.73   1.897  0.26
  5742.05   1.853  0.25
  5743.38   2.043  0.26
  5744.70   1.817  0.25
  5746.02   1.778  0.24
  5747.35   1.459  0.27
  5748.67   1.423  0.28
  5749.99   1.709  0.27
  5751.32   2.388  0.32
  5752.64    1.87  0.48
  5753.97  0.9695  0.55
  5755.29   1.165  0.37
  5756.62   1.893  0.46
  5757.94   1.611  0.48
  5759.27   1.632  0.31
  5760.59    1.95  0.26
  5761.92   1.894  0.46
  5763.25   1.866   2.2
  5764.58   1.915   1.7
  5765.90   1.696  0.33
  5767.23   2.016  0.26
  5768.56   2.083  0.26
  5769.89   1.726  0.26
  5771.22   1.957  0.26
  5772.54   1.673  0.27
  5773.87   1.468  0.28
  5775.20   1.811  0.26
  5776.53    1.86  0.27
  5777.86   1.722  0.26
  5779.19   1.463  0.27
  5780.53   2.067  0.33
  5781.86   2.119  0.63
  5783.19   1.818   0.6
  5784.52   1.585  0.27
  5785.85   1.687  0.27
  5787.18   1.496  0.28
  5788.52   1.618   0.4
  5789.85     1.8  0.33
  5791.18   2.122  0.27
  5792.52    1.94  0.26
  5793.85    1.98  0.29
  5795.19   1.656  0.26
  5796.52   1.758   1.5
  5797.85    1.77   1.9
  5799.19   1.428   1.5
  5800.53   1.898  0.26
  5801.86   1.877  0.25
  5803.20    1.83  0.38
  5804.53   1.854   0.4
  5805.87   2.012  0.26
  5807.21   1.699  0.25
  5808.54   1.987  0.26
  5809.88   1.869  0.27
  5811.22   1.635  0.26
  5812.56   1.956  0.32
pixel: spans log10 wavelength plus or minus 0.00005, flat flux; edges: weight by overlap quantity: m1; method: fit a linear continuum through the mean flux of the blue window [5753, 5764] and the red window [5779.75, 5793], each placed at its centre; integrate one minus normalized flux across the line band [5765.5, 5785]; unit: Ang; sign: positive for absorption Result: -0.7 Ang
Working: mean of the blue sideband 1.63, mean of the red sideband 1.82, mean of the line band 1.81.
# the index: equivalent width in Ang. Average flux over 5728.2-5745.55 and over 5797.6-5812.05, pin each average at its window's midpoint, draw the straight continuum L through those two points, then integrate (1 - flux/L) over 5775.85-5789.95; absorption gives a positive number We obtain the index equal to 0.38 Ang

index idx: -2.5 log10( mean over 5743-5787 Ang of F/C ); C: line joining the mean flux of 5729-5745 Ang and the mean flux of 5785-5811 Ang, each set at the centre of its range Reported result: 0.02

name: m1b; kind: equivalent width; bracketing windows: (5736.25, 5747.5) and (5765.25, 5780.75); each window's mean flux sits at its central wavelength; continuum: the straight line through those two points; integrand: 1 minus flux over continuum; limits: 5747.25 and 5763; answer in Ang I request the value 1.0 Ang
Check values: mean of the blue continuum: 1.79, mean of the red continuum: 1.79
